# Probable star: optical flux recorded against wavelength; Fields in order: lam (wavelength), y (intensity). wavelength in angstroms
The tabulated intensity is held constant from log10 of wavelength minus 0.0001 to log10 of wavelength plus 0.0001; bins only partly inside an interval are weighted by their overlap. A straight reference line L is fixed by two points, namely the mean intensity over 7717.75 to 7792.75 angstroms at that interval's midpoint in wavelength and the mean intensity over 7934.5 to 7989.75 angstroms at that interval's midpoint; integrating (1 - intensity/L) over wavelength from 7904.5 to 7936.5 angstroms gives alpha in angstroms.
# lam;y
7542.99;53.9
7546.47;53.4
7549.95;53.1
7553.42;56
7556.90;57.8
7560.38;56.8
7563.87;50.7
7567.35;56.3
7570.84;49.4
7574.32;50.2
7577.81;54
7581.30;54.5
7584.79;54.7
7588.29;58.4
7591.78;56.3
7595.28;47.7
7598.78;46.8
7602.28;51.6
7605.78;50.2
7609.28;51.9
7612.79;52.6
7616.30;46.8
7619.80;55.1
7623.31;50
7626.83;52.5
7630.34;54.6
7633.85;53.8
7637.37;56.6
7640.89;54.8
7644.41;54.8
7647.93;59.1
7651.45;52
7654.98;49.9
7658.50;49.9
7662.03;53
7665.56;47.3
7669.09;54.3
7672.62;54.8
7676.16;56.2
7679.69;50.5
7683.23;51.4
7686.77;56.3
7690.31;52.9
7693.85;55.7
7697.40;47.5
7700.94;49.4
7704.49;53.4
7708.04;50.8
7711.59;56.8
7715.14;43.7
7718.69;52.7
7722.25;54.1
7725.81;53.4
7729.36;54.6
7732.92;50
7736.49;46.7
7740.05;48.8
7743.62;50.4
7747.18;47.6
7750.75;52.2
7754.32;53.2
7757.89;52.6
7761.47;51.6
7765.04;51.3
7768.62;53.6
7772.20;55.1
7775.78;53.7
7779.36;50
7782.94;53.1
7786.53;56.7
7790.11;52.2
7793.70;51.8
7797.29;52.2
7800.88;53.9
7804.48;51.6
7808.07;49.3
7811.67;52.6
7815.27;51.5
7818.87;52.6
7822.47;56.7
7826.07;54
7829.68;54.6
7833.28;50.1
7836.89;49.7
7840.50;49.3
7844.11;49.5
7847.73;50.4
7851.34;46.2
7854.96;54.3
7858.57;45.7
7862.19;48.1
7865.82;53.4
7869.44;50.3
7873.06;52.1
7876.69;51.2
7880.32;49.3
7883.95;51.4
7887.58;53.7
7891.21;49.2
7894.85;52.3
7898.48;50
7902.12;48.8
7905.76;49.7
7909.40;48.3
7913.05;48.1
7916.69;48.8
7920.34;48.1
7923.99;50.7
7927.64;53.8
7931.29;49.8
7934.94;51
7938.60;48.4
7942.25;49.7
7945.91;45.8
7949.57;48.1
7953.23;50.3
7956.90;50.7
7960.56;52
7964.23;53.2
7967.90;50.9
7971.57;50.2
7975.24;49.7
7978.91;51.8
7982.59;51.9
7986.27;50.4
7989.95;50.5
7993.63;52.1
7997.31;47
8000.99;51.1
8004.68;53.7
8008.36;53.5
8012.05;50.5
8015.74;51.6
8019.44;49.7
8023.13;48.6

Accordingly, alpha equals 0.5 angstroms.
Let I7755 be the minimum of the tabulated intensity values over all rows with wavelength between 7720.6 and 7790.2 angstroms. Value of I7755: 46.7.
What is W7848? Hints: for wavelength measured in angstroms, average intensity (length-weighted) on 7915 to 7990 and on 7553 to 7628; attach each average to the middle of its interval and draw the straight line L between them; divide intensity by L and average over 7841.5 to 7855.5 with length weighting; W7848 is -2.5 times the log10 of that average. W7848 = 0.03 mag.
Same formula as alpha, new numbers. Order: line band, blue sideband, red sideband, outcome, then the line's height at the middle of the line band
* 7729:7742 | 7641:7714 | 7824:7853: 0.61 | 52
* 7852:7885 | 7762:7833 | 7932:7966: 0.65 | 51.5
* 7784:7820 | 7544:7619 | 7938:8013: -0.60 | 51.6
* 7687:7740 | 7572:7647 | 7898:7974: 0.27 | 51.9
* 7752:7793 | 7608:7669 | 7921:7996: -0.96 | 51.8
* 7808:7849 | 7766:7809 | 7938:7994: 0.34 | 52.2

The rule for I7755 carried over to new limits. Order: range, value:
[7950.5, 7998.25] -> 47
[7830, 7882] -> 45.7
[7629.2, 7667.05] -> 47.3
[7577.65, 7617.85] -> 46.8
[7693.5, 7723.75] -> 43.7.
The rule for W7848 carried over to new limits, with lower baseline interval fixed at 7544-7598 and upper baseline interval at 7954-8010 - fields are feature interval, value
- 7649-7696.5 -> 0.011 mag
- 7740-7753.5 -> 0.055 mag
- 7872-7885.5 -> 0.020 mag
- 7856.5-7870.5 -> 0.054 mag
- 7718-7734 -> -0.006 mag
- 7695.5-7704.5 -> 0.074 mag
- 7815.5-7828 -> -0.037 mag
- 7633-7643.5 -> -0.035 mag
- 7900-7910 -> 0.057 mag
